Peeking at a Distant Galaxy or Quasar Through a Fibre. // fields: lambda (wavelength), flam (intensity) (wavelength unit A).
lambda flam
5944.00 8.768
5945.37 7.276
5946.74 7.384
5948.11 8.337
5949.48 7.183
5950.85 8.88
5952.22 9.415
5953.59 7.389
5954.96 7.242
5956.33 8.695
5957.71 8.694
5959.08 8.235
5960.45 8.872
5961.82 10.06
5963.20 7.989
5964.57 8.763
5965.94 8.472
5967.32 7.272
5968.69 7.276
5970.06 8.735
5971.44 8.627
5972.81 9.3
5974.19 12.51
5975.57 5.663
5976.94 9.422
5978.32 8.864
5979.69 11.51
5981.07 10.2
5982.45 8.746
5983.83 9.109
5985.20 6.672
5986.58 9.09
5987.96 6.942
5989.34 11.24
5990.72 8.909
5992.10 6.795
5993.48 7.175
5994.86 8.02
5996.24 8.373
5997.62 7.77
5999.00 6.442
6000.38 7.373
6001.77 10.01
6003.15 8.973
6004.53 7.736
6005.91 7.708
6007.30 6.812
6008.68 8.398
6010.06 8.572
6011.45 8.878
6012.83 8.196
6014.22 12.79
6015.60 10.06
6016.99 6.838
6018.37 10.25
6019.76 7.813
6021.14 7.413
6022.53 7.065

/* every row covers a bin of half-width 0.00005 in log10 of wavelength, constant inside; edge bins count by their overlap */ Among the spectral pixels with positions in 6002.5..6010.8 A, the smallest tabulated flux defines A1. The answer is 6.812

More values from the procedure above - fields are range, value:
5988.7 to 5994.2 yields 6.795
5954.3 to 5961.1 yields 7.242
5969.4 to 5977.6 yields 5.663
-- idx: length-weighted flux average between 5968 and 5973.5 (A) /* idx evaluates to 8.49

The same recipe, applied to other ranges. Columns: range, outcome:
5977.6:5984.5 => 9.68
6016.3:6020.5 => 8.31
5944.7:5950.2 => 7.55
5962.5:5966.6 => 8.41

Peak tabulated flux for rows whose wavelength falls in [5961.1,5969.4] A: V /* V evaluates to 10.06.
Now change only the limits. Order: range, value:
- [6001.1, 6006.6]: 10.01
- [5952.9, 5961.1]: 8.872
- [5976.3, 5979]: 9.422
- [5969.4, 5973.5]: 9.3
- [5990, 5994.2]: 8.909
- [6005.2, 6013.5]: 8.878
